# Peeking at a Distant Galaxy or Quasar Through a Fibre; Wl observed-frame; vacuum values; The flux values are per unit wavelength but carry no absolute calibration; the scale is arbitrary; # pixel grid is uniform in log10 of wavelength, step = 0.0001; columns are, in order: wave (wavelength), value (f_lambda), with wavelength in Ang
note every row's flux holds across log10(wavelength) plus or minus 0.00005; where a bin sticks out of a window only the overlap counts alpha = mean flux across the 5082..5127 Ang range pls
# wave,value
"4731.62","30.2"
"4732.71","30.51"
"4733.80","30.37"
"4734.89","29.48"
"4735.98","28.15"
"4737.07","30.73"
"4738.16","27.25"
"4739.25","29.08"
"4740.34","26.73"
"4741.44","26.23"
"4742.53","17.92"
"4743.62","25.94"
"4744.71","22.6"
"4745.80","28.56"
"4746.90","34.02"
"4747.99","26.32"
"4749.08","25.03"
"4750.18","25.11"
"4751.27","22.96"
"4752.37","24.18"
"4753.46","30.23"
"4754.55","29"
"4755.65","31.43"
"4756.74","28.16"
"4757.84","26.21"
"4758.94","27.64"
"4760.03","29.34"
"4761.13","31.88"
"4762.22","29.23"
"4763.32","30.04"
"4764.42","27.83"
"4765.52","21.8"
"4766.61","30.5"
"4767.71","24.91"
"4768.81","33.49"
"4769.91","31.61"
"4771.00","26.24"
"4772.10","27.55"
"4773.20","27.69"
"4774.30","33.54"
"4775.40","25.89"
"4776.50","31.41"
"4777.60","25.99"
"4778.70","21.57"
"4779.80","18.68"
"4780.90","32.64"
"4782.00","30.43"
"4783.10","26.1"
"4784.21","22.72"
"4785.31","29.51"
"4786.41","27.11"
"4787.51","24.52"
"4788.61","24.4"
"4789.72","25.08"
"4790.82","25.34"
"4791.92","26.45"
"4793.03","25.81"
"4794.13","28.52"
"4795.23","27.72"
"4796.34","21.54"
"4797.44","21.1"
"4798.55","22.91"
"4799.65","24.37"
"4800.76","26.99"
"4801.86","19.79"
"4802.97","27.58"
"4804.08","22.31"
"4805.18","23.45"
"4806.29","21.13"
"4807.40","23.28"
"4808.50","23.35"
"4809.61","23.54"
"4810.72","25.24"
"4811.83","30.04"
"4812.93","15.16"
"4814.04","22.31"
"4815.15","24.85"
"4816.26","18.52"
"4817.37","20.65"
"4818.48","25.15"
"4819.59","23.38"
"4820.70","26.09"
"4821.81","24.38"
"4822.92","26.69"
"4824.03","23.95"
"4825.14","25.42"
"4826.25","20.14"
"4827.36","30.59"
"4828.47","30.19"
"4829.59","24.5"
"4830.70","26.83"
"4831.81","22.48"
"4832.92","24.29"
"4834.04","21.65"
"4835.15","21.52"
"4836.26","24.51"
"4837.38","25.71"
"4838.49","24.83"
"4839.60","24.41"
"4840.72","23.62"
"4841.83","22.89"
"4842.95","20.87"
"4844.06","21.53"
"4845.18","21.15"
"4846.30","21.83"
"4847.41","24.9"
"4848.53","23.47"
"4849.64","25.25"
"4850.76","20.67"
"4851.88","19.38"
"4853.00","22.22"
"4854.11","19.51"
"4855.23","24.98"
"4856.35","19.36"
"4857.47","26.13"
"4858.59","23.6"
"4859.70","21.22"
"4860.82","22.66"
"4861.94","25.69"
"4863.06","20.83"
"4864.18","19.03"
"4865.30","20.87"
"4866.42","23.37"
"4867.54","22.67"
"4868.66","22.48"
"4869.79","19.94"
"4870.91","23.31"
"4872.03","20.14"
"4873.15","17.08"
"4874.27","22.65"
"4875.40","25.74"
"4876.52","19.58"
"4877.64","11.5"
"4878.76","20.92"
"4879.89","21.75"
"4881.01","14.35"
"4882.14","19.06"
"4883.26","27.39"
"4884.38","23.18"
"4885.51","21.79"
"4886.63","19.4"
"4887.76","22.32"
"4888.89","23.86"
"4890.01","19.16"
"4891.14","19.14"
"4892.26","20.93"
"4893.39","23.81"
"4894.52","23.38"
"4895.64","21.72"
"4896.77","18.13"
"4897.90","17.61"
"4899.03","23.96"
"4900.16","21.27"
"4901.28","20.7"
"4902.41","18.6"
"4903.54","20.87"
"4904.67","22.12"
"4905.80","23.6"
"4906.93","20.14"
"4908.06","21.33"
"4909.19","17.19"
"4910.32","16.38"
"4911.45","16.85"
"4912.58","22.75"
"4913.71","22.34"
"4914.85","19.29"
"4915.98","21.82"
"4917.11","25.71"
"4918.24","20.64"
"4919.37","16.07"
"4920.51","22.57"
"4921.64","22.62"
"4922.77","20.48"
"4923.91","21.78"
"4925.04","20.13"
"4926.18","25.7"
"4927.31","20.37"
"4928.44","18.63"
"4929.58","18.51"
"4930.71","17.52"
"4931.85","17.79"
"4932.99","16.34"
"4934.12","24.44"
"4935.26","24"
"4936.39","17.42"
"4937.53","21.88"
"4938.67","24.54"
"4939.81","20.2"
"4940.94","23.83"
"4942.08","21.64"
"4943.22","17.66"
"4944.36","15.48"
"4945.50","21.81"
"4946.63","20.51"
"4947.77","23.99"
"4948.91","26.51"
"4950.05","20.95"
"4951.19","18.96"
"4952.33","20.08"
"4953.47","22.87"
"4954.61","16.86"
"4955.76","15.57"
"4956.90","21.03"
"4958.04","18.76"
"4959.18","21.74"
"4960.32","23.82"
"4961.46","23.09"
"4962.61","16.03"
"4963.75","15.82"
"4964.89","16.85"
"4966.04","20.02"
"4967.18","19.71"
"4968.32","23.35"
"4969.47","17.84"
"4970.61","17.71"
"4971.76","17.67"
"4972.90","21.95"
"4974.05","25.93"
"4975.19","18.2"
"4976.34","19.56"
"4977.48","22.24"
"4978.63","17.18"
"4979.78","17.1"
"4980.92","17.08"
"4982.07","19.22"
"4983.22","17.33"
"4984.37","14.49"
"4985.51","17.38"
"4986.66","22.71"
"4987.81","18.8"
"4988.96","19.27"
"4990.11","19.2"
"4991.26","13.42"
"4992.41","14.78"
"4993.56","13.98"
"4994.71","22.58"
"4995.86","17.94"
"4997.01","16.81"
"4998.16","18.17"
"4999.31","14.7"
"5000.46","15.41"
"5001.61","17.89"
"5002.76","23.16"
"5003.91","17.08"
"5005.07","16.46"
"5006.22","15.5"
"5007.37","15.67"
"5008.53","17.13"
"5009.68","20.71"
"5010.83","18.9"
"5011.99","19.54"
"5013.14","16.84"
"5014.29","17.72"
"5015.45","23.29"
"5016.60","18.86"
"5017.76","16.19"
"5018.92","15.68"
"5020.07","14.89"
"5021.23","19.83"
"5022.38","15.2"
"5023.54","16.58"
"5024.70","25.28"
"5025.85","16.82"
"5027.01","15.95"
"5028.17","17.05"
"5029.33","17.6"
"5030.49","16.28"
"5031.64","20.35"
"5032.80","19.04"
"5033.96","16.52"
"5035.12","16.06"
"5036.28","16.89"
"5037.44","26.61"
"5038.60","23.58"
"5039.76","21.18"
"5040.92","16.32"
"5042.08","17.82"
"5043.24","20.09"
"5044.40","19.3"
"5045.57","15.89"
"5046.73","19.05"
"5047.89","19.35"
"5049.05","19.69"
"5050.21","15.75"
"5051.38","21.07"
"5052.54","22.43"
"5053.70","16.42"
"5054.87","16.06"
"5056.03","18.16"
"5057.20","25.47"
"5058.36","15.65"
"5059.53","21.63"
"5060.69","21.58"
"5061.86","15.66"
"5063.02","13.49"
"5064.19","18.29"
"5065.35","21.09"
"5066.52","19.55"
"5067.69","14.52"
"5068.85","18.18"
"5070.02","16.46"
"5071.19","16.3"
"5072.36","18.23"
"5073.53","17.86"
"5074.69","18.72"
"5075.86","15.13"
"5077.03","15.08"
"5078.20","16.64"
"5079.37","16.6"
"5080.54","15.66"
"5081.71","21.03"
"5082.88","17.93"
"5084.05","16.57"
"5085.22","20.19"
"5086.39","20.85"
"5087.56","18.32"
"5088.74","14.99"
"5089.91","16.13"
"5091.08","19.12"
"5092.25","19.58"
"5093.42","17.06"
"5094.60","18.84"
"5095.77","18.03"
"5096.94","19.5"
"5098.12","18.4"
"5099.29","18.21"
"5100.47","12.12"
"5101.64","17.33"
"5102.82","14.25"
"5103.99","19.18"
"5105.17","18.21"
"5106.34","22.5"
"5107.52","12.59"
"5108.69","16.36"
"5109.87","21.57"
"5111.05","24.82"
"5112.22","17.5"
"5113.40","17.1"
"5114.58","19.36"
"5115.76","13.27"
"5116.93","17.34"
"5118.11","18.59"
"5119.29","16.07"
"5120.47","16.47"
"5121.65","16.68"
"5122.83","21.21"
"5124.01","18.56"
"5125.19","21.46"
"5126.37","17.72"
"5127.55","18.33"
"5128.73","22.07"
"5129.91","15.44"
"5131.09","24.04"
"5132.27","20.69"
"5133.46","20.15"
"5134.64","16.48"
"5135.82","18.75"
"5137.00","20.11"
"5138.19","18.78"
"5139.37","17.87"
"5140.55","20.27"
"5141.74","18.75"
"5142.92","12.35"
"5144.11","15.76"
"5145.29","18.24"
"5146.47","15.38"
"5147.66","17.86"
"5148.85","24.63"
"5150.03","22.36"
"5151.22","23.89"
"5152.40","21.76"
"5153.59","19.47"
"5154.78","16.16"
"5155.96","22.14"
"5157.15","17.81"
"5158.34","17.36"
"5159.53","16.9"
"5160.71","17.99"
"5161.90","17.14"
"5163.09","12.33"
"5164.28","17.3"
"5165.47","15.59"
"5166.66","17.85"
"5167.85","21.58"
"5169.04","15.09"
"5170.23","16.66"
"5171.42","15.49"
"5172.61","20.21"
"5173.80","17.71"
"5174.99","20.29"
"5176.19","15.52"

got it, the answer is 18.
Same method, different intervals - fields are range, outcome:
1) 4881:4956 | 20.8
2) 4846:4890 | 21.6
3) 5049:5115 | 18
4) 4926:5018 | 19.2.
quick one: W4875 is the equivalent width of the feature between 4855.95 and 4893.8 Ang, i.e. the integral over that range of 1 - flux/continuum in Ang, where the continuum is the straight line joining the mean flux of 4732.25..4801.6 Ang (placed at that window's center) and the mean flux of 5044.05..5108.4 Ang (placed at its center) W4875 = 4.0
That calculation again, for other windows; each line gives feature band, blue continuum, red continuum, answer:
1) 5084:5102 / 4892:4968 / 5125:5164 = 1.2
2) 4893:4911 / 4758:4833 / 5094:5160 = 2.1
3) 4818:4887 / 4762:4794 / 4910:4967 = 4.0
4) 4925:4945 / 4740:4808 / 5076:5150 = 1.9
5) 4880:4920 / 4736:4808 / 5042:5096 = 3.7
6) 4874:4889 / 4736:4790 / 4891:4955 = 1.1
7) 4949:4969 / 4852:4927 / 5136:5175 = 0.5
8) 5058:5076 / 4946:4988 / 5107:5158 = 1.3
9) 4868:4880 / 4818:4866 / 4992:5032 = 1.0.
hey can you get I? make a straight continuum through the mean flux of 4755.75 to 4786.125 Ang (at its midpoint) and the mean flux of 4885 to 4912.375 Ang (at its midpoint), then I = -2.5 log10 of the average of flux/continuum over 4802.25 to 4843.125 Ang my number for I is 0.04 mag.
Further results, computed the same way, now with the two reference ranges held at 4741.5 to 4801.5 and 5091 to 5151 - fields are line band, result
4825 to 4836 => 0.03 mag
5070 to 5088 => 0.10 mag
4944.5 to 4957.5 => 0.09 mag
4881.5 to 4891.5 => 0.11 mag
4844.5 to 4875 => 0.12 mag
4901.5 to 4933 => 0.15 mag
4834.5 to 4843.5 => 0.07 mag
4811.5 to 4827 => 0.10 mag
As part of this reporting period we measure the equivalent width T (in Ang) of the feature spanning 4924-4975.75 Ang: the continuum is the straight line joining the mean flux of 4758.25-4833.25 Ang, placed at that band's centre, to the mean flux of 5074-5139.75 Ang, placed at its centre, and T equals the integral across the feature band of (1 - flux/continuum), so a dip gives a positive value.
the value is 3.8 Ang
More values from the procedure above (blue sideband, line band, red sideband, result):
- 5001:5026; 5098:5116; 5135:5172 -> 0.4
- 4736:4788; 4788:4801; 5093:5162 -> 0.8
